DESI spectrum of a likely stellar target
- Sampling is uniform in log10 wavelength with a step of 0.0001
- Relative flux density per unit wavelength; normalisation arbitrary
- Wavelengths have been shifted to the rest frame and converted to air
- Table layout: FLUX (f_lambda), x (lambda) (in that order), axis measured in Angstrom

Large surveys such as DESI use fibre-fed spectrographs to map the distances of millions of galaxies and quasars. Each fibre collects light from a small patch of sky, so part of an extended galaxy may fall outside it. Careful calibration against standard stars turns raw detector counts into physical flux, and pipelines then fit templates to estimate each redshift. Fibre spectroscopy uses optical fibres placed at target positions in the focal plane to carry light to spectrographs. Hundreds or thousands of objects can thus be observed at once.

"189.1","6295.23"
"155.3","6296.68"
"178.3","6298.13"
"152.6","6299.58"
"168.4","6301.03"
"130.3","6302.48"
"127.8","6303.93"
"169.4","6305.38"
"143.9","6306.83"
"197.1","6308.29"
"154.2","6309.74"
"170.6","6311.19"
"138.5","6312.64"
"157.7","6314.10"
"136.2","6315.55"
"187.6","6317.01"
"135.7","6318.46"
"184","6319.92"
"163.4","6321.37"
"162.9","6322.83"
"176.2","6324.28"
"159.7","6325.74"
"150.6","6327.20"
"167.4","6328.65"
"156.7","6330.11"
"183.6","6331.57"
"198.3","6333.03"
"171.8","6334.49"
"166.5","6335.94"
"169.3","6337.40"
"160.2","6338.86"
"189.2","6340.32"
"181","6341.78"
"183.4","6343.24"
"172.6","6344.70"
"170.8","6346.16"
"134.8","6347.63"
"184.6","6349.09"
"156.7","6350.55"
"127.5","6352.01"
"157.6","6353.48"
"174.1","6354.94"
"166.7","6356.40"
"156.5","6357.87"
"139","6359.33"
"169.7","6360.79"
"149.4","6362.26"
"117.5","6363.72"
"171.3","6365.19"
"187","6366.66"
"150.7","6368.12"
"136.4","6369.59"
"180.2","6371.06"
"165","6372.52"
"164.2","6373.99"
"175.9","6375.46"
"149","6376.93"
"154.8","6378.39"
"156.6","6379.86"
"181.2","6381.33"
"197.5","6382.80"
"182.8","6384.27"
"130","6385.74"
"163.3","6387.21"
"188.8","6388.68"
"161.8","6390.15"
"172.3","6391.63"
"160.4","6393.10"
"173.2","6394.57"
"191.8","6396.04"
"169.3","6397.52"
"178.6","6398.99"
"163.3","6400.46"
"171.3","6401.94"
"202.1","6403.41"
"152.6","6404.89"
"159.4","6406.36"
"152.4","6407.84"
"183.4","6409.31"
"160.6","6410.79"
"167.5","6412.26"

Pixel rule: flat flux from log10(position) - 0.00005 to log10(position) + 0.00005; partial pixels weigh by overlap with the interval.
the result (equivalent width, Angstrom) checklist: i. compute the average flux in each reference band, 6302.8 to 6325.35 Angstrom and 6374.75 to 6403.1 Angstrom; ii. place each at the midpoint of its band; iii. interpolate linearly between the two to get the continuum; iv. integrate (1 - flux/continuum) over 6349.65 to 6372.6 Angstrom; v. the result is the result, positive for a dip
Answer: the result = 1.34 Angstrom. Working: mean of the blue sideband 160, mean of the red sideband 170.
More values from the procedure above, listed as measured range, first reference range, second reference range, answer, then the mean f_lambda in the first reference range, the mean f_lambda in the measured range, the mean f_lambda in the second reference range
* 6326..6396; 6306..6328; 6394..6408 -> 0.7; 161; 165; 172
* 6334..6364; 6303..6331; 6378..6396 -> 0.3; 160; 162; 170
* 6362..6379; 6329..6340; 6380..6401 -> 1.3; 173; 159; 172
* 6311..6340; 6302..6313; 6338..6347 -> 0.1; 155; 165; 175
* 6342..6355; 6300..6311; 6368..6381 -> -0.3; 157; 163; 160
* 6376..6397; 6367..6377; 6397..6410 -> -0.4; 162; 169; 170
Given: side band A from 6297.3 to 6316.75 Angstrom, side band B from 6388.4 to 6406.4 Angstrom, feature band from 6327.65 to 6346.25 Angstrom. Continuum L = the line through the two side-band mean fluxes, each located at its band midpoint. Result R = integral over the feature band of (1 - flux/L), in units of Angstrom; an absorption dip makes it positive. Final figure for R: -1.4 Angstrom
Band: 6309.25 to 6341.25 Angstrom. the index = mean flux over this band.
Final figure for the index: 166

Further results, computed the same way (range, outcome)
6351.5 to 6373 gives 157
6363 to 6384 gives 164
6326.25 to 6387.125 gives 164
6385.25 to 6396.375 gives 168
